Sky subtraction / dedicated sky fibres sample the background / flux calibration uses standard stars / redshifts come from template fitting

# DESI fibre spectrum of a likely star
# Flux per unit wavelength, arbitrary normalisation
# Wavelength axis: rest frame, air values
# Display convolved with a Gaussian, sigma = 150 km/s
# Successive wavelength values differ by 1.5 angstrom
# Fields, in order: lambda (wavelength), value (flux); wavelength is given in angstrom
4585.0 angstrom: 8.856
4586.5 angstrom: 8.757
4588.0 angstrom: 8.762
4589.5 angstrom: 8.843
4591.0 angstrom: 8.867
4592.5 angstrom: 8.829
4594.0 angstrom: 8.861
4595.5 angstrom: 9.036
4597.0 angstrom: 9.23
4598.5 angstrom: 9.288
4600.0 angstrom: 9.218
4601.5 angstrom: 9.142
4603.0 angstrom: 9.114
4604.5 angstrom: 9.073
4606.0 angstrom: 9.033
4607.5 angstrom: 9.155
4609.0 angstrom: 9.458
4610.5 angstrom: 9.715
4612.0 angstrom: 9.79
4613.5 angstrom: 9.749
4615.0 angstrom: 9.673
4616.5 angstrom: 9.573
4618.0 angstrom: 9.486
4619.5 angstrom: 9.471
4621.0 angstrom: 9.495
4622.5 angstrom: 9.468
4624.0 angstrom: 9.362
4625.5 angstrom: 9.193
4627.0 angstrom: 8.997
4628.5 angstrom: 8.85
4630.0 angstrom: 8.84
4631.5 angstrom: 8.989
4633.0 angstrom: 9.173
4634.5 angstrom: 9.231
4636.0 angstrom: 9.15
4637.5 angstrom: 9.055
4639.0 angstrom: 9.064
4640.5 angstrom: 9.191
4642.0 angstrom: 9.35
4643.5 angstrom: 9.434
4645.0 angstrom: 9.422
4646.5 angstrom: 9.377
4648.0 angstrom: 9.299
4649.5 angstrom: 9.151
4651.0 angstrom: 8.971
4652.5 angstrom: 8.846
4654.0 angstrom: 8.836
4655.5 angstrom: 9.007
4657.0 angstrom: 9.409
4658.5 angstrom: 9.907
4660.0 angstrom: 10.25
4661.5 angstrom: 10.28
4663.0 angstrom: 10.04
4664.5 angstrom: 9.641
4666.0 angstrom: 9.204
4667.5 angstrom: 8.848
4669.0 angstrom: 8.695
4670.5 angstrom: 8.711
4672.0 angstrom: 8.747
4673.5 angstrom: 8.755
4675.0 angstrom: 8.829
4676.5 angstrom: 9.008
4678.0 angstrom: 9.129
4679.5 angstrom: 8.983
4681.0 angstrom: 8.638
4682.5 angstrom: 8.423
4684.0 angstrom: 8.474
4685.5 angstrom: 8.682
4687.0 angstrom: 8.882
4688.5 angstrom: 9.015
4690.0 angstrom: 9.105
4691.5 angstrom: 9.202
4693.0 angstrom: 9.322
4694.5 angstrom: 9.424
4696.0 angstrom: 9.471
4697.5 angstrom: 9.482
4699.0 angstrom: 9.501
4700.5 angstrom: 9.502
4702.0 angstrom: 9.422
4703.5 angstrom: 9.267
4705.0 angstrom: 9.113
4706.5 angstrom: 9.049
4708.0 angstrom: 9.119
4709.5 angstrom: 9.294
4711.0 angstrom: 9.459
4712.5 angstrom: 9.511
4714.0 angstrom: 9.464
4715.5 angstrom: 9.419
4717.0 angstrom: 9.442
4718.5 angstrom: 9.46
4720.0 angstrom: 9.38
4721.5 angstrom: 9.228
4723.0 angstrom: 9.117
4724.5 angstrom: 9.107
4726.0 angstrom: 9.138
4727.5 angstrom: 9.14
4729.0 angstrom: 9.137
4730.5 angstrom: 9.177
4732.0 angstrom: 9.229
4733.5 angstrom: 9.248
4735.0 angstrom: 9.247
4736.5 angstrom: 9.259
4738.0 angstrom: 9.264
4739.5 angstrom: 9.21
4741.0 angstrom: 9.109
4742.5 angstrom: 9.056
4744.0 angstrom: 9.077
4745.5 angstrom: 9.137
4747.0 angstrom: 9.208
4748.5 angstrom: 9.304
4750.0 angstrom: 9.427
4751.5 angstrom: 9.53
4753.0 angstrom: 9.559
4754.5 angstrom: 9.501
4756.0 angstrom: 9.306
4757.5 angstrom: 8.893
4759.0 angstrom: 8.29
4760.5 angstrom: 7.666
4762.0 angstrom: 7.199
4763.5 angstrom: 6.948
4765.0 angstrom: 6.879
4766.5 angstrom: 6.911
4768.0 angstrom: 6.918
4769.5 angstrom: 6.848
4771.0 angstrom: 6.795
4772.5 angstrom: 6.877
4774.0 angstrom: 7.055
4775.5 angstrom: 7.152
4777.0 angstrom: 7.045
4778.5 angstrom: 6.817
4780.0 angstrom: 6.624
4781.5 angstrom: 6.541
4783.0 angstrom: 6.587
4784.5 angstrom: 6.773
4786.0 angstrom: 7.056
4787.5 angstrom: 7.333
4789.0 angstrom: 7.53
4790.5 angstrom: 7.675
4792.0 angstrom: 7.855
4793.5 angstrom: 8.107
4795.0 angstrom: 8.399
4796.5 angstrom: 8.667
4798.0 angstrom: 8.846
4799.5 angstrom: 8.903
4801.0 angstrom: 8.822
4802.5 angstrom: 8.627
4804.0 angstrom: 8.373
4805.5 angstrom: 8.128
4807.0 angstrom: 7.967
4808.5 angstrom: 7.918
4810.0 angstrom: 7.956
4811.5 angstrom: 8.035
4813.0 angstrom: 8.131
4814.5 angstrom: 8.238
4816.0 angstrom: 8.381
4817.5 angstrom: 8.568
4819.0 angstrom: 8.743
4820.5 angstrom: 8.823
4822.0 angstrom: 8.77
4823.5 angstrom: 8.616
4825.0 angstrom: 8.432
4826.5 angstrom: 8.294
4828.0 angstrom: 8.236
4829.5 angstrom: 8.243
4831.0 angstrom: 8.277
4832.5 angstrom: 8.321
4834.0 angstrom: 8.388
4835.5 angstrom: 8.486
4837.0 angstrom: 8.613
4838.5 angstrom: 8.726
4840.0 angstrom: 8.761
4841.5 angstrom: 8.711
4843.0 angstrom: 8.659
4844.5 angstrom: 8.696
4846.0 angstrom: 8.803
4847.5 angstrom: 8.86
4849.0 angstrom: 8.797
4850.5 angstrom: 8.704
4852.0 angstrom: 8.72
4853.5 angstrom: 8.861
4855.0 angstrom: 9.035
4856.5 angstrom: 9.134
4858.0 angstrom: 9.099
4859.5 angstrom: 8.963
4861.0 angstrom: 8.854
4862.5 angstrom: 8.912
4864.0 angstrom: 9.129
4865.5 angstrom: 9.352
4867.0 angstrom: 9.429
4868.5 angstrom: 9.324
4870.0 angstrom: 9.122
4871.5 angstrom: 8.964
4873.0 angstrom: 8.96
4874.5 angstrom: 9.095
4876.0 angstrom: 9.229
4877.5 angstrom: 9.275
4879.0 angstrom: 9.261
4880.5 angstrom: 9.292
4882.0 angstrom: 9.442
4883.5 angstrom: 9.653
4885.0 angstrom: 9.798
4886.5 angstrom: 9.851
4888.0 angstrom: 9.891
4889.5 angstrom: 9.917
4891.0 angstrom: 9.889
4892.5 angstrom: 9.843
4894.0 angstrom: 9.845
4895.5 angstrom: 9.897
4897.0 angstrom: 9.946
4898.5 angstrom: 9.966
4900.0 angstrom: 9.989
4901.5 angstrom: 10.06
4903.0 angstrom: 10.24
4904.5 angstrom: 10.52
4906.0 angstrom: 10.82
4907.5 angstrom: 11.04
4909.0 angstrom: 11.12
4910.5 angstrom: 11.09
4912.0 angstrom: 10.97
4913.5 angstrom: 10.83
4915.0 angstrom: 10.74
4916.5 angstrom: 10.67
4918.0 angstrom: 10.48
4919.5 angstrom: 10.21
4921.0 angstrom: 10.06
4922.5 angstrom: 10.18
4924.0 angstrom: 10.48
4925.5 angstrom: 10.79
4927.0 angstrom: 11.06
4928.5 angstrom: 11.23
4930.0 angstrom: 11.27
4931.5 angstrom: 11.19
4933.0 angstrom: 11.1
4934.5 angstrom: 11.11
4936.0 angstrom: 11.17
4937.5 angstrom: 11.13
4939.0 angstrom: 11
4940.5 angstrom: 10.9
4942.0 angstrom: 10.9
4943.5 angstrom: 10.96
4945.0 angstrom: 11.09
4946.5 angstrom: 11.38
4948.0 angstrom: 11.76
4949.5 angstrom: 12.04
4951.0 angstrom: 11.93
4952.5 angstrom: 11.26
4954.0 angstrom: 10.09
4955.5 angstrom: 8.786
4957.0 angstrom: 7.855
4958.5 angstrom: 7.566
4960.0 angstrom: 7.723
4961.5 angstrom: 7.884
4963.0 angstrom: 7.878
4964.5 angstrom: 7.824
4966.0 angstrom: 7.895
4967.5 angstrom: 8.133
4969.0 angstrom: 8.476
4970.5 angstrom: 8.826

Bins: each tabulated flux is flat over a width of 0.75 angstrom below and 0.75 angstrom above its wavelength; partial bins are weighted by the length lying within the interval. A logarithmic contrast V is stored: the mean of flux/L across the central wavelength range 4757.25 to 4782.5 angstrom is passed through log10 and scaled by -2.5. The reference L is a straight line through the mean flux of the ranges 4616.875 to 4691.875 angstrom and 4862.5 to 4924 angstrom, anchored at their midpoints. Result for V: 0.32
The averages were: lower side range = 9.15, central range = 7.1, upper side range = 9.93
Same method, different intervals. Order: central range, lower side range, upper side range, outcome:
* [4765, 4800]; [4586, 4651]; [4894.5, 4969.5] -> 0.310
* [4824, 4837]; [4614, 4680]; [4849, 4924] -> 0.154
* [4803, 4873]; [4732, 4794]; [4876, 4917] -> 0.068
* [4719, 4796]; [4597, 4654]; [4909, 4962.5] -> 0.188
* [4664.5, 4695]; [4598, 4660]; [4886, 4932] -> 0.068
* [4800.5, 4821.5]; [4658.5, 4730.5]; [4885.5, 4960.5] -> 0.182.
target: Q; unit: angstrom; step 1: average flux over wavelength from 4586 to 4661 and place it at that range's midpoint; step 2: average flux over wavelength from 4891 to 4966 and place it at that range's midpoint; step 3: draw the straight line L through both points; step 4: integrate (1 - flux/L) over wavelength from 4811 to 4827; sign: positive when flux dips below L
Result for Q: 2.4 angstrom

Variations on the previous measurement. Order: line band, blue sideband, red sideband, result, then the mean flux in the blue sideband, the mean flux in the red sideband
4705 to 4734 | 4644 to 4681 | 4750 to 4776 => -2.9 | 9.21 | 7.84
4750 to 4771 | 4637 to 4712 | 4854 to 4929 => 3.2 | 9.19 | 9.89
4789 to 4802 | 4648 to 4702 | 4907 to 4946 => 2.1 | 9.16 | 10.9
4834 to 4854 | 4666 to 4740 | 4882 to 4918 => 2.5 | 9.14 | 10.3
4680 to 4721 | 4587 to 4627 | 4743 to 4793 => -4.0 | 9.26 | 7.78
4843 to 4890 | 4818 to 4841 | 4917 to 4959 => 0.5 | 8.52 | 10.7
